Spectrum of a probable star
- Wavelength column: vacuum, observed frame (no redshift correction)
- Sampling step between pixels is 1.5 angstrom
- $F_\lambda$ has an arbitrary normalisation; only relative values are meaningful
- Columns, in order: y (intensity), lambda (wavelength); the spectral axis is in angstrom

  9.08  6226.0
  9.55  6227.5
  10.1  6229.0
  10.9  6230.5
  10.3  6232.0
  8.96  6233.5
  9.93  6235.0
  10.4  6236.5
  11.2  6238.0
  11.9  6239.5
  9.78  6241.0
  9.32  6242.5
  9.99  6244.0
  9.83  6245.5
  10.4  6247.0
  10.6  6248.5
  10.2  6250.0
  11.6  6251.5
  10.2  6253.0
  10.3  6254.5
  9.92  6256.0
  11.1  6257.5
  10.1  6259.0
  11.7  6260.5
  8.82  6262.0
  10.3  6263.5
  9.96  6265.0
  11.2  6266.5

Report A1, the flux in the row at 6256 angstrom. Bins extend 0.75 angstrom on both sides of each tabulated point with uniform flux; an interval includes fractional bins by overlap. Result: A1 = 9.92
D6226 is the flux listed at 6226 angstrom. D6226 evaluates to 9.08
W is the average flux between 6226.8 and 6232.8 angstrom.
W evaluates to 10.2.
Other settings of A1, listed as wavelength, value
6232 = 10.3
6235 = 9.93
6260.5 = 11.7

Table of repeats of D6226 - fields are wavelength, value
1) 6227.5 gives 9.55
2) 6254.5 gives 10.3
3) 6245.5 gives 9.83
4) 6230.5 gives 10.9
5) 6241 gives 9.78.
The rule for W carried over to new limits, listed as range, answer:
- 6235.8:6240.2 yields 11.2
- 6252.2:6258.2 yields 10.4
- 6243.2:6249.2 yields 10.2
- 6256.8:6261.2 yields 11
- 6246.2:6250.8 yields 10.4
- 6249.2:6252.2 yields 10.9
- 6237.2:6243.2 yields 10.6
